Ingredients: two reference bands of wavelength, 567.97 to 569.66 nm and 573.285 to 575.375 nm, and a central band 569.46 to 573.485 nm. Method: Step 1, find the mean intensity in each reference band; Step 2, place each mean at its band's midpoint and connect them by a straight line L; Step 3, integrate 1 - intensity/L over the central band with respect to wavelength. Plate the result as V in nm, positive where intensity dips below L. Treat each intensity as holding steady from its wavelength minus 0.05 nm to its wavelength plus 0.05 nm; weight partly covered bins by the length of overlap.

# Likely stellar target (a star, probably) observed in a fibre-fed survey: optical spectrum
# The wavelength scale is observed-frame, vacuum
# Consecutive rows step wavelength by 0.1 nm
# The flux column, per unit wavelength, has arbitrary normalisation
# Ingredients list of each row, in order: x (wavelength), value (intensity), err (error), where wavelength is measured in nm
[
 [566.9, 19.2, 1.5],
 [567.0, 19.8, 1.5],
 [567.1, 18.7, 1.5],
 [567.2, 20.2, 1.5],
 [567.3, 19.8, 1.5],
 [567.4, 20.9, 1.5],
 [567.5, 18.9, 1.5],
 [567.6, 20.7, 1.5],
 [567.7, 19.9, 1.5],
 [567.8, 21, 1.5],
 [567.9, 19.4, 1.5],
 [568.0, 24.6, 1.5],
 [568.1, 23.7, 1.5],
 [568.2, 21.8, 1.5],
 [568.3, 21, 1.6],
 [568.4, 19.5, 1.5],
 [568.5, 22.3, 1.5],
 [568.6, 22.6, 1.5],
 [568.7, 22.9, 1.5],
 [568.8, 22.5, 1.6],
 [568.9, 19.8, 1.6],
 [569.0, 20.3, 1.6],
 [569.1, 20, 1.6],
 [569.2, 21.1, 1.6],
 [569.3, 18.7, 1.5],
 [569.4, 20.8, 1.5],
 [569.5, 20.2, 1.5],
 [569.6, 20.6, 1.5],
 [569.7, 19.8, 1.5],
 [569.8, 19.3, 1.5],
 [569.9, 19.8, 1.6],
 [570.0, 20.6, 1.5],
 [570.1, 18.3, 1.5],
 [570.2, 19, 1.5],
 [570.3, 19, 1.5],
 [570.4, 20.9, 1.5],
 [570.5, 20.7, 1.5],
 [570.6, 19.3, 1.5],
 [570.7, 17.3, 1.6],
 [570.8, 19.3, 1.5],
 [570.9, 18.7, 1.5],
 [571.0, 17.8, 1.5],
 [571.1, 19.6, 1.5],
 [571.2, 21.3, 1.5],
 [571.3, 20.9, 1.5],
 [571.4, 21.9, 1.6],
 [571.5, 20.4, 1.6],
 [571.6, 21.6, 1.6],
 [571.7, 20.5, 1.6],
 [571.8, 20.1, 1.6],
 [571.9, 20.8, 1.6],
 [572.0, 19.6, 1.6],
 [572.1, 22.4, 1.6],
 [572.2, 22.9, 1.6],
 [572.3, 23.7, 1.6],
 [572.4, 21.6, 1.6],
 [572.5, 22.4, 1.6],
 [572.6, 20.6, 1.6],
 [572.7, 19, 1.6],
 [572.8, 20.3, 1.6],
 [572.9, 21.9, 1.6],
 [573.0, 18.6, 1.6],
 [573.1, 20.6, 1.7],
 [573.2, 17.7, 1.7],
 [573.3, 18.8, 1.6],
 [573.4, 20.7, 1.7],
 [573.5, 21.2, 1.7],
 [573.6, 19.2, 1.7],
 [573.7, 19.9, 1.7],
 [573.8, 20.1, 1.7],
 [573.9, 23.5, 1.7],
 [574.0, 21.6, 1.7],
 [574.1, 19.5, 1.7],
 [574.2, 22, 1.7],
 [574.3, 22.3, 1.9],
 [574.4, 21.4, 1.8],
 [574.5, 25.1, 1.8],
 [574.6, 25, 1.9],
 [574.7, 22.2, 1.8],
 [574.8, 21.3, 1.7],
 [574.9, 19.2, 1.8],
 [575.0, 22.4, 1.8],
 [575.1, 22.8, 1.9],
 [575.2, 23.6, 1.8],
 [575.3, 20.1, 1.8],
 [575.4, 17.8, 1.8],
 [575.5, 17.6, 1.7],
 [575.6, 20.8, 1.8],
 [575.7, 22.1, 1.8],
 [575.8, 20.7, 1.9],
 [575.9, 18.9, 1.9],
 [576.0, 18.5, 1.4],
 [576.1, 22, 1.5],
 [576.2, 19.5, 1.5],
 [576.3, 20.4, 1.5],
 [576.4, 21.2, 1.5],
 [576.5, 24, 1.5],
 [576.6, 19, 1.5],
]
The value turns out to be 0.22 nm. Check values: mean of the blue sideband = 21.3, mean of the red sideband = 21.5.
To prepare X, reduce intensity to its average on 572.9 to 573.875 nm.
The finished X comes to 19.9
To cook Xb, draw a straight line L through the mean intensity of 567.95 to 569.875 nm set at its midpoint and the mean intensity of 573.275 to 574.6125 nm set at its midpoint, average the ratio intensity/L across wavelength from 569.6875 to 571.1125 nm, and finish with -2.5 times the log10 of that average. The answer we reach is 0.10 mag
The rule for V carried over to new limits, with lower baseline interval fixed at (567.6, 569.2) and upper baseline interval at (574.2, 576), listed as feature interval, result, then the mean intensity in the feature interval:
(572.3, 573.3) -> 0.04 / 20.4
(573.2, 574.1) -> 0.04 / 20.4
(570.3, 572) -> 0.11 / 20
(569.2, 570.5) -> 0.09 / 19.8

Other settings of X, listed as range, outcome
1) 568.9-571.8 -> 19.9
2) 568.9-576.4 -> 20.5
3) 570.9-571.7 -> 20.4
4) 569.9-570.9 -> 19.4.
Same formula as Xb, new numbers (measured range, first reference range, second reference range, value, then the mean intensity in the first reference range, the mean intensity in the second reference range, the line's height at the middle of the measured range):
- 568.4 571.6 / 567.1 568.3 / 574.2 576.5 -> 0.04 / 20.9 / 21.2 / 21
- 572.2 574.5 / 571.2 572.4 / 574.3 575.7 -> 0.03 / 21.4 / 21.5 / 21.4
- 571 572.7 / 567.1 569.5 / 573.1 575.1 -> 0.00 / 20.9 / 21.2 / 21.1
